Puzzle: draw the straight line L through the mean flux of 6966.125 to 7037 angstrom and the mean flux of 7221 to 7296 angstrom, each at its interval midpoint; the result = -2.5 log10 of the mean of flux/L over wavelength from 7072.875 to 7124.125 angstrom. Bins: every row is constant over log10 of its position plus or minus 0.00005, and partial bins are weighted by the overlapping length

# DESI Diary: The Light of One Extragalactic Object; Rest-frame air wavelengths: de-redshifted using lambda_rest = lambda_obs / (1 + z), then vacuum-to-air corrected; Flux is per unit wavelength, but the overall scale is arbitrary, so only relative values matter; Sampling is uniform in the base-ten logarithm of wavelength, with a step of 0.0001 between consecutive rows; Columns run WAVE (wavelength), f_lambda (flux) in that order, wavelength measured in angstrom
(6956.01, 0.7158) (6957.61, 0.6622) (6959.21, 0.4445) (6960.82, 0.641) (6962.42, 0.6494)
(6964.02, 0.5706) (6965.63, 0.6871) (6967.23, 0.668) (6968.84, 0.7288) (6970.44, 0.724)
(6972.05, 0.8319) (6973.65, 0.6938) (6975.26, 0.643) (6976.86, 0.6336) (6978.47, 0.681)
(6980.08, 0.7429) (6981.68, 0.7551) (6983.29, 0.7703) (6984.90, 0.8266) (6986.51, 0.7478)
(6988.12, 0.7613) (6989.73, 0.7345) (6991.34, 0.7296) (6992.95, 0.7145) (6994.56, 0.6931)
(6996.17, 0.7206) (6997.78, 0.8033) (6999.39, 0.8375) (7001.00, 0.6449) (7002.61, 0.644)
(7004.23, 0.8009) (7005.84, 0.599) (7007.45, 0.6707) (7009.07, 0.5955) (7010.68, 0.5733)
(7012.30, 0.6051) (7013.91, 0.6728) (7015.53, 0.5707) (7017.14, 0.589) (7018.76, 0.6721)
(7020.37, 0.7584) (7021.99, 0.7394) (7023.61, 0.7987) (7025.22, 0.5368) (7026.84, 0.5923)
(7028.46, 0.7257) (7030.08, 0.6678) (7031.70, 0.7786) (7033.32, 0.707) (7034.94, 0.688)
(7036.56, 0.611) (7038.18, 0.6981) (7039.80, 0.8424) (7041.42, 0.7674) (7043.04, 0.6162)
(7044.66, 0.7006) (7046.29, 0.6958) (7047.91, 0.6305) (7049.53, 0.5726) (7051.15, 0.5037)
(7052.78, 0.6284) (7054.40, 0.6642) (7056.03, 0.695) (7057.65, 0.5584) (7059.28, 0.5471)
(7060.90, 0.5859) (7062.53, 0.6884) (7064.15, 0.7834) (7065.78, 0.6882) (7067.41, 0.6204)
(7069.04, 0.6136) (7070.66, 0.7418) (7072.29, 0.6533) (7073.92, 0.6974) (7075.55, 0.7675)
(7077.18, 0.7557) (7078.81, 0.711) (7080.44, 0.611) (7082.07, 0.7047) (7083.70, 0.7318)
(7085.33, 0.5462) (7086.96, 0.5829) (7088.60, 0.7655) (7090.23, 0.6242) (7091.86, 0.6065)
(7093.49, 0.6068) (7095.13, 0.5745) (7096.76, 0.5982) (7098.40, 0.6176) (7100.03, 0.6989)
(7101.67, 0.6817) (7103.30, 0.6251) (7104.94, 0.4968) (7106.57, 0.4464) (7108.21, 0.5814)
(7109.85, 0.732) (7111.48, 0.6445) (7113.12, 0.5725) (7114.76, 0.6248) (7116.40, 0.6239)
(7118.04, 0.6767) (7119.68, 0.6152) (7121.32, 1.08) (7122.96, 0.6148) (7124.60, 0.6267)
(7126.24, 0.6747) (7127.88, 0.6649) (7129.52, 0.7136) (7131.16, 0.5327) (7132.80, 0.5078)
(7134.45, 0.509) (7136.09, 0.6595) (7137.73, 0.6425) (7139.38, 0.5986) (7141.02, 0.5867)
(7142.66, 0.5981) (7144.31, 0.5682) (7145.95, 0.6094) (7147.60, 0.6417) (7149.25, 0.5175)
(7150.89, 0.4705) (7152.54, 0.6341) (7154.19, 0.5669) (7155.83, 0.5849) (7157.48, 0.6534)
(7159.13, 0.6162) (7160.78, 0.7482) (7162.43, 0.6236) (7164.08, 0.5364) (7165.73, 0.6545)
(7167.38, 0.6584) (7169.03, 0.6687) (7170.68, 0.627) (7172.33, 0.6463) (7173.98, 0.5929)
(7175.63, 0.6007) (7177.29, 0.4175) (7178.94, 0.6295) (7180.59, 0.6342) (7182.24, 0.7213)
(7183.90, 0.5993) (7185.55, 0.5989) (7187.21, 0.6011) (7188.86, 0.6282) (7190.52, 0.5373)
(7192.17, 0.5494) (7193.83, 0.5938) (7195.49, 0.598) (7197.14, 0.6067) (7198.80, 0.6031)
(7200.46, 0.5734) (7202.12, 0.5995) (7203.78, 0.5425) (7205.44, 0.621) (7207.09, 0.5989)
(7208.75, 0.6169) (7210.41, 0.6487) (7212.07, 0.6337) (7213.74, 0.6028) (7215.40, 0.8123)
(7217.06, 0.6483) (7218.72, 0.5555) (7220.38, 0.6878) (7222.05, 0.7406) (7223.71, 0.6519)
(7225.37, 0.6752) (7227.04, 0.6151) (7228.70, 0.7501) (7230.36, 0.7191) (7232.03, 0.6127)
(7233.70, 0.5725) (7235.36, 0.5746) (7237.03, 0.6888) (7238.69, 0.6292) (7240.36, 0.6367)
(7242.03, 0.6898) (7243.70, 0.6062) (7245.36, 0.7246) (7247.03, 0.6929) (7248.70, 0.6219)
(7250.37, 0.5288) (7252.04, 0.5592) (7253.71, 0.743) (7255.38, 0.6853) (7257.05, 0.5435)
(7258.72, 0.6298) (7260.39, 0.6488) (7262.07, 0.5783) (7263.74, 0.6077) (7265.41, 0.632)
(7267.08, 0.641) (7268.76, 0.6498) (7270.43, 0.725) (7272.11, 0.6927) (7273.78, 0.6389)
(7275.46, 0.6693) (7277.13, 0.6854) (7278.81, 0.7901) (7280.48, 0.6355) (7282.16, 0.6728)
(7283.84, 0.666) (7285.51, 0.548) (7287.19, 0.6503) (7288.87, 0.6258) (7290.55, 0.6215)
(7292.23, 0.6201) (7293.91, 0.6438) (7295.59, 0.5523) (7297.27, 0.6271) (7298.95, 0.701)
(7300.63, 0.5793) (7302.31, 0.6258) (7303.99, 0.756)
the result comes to 0.04 mag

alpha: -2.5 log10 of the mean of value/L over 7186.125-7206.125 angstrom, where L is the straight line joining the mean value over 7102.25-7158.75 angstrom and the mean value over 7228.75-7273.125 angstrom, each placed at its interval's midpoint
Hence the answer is 0.07 mag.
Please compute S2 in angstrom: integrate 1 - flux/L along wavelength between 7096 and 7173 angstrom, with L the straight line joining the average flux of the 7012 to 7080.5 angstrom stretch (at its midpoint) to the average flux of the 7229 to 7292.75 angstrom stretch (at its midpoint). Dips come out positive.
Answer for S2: 4.3 angstrom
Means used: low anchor 0.67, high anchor 0.645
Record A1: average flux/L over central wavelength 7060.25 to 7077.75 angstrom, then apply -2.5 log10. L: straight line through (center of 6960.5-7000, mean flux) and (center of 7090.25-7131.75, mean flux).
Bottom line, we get -0.04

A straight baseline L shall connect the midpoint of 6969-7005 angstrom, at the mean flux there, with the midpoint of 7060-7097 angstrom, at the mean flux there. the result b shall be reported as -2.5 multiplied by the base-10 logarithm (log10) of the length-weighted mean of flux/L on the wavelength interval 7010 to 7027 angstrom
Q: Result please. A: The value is 0.097 mag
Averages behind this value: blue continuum 0.733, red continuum 0.664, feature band 0.649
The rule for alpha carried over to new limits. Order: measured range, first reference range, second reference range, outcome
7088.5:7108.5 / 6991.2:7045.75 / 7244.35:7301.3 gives 0.12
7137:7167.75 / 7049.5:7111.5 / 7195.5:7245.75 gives 0.06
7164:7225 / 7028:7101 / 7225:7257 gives 0.05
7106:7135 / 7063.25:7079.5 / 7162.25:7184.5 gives 0.04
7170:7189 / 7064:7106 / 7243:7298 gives 0.07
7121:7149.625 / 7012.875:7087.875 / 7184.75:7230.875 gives 0.04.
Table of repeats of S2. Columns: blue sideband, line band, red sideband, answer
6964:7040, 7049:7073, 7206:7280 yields 1.7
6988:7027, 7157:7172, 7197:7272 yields 0.2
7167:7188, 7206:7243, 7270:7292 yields -1.0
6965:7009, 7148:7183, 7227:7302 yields 3.2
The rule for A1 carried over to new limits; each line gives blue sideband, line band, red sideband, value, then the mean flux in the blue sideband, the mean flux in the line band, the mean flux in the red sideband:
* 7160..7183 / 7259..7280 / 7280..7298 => -0.065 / 0.625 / 0.662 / 0.623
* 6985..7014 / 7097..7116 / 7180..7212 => 0.065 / 0.701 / 0.611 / 0.604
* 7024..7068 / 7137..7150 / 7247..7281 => 0.103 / 0.661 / 0.595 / 0.647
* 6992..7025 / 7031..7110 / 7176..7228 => 0.015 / 0.683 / 0.653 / 0.618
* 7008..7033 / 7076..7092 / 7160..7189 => -0.041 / 0.659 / 0.669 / 0.621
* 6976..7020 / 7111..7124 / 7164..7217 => -0.060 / 0.696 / 0.681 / 0.613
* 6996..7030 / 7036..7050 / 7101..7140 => -0.039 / 0.673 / 0.686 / 0.631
